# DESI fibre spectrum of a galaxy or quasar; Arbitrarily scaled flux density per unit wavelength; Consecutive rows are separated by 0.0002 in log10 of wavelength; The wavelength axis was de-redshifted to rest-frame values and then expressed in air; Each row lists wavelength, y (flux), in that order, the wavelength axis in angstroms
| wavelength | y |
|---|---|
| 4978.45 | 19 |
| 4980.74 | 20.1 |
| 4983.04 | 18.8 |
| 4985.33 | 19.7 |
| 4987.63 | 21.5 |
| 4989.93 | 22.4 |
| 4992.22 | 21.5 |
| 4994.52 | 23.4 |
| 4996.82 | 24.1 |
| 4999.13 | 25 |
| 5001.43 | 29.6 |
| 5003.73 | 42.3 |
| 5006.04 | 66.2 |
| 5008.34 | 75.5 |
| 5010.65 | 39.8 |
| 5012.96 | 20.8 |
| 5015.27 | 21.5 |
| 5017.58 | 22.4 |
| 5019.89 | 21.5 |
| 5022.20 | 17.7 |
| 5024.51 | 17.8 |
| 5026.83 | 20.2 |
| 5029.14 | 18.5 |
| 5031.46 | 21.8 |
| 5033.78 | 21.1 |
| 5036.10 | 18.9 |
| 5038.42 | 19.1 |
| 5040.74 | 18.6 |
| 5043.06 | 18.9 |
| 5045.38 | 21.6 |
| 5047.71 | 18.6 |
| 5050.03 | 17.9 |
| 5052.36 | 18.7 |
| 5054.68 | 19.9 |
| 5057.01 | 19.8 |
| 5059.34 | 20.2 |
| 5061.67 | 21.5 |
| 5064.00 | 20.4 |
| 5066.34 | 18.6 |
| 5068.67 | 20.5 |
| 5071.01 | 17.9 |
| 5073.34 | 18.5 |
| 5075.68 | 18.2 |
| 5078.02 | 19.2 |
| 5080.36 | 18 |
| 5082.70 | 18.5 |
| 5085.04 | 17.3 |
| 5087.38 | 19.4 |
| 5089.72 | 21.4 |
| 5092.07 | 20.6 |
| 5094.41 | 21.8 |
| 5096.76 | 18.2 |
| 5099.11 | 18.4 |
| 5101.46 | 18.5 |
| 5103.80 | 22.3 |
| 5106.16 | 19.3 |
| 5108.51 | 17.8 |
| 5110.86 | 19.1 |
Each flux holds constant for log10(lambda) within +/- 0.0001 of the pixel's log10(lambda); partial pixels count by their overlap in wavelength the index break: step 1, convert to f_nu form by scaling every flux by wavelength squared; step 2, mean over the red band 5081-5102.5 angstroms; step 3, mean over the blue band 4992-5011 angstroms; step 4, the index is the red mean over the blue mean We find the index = 0.5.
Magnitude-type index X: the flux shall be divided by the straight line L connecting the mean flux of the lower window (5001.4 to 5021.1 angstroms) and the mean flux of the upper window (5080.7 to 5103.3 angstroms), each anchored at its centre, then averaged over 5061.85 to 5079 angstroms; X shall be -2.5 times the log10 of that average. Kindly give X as 0.26 mag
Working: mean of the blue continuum 38.1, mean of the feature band 19.2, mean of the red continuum 19.4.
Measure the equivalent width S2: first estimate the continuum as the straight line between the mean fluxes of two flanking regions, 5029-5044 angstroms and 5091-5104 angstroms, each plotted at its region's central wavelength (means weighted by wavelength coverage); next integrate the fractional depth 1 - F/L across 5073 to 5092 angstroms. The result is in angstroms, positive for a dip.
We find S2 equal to 0.8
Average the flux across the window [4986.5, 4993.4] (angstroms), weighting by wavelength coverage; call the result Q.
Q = 21.8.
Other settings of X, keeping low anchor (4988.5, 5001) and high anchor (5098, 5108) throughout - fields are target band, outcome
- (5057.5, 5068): 0.05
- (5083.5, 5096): 0.00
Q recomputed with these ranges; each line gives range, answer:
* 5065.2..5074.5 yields 18.9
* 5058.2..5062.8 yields 20.9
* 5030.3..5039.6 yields 20.2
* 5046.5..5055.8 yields 18.8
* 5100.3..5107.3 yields 20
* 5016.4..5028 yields 19.9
